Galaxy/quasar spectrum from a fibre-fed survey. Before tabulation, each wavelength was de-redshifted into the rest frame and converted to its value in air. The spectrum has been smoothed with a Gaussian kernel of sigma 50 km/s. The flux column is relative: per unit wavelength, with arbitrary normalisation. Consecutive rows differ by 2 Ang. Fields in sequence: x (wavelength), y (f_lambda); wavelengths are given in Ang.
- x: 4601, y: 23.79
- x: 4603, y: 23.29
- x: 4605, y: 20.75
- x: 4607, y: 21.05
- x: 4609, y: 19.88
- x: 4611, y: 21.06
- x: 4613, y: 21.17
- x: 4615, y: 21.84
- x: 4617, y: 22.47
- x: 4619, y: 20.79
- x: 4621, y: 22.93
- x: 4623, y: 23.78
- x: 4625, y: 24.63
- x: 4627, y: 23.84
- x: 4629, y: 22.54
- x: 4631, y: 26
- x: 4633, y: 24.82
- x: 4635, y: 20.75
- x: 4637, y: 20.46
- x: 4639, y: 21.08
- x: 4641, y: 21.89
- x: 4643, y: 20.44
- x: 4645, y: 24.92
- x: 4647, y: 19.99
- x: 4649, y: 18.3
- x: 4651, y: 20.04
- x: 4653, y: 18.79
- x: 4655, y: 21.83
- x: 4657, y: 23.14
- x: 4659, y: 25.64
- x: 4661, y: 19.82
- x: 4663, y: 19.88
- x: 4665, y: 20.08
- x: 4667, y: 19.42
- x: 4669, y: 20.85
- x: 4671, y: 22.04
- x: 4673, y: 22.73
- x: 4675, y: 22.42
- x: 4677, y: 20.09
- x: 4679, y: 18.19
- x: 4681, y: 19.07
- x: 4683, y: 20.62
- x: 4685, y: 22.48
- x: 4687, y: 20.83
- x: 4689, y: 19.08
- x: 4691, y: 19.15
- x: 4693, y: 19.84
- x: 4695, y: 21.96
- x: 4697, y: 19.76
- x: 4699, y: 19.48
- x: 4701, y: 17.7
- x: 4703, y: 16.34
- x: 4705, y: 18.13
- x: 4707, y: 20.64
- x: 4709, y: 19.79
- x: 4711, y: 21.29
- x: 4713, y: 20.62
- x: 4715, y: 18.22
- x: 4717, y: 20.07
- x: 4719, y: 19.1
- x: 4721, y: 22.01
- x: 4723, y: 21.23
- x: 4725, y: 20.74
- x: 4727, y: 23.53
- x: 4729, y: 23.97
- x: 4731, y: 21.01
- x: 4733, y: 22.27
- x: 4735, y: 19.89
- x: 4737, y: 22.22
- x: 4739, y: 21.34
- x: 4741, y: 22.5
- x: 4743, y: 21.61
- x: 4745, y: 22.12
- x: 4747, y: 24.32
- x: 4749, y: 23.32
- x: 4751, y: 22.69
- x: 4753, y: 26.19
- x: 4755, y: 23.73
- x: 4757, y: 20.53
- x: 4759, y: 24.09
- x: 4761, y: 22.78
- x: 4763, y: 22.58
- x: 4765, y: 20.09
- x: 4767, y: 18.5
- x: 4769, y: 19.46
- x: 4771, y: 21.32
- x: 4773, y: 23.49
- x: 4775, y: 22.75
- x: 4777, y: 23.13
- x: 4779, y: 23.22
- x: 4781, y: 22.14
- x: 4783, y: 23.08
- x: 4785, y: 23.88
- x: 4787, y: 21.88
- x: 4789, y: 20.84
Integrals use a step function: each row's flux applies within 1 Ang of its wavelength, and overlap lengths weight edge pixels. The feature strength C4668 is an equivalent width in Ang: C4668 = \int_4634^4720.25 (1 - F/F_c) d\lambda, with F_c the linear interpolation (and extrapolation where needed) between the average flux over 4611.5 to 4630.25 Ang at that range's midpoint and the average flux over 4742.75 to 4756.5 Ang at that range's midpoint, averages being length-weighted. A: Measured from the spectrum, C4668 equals 9.7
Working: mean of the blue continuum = 22.7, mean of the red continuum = 23.4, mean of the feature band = 20.4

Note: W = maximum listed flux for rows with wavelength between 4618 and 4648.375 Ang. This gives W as 26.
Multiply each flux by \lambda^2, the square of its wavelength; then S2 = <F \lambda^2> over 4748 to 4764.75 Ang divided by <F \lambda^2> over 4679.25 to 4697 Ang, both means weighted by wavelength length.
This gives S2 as 1.2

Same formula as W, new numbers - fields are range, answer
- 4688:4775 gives 26.19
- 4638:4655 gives 24.92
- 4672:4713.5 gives 22.73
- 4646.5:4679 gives 25.64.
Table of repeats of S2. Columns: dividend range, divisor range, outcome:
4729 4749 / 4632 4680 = 1.08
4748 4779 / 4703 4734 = 1.10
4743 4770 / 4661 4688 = 1.12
